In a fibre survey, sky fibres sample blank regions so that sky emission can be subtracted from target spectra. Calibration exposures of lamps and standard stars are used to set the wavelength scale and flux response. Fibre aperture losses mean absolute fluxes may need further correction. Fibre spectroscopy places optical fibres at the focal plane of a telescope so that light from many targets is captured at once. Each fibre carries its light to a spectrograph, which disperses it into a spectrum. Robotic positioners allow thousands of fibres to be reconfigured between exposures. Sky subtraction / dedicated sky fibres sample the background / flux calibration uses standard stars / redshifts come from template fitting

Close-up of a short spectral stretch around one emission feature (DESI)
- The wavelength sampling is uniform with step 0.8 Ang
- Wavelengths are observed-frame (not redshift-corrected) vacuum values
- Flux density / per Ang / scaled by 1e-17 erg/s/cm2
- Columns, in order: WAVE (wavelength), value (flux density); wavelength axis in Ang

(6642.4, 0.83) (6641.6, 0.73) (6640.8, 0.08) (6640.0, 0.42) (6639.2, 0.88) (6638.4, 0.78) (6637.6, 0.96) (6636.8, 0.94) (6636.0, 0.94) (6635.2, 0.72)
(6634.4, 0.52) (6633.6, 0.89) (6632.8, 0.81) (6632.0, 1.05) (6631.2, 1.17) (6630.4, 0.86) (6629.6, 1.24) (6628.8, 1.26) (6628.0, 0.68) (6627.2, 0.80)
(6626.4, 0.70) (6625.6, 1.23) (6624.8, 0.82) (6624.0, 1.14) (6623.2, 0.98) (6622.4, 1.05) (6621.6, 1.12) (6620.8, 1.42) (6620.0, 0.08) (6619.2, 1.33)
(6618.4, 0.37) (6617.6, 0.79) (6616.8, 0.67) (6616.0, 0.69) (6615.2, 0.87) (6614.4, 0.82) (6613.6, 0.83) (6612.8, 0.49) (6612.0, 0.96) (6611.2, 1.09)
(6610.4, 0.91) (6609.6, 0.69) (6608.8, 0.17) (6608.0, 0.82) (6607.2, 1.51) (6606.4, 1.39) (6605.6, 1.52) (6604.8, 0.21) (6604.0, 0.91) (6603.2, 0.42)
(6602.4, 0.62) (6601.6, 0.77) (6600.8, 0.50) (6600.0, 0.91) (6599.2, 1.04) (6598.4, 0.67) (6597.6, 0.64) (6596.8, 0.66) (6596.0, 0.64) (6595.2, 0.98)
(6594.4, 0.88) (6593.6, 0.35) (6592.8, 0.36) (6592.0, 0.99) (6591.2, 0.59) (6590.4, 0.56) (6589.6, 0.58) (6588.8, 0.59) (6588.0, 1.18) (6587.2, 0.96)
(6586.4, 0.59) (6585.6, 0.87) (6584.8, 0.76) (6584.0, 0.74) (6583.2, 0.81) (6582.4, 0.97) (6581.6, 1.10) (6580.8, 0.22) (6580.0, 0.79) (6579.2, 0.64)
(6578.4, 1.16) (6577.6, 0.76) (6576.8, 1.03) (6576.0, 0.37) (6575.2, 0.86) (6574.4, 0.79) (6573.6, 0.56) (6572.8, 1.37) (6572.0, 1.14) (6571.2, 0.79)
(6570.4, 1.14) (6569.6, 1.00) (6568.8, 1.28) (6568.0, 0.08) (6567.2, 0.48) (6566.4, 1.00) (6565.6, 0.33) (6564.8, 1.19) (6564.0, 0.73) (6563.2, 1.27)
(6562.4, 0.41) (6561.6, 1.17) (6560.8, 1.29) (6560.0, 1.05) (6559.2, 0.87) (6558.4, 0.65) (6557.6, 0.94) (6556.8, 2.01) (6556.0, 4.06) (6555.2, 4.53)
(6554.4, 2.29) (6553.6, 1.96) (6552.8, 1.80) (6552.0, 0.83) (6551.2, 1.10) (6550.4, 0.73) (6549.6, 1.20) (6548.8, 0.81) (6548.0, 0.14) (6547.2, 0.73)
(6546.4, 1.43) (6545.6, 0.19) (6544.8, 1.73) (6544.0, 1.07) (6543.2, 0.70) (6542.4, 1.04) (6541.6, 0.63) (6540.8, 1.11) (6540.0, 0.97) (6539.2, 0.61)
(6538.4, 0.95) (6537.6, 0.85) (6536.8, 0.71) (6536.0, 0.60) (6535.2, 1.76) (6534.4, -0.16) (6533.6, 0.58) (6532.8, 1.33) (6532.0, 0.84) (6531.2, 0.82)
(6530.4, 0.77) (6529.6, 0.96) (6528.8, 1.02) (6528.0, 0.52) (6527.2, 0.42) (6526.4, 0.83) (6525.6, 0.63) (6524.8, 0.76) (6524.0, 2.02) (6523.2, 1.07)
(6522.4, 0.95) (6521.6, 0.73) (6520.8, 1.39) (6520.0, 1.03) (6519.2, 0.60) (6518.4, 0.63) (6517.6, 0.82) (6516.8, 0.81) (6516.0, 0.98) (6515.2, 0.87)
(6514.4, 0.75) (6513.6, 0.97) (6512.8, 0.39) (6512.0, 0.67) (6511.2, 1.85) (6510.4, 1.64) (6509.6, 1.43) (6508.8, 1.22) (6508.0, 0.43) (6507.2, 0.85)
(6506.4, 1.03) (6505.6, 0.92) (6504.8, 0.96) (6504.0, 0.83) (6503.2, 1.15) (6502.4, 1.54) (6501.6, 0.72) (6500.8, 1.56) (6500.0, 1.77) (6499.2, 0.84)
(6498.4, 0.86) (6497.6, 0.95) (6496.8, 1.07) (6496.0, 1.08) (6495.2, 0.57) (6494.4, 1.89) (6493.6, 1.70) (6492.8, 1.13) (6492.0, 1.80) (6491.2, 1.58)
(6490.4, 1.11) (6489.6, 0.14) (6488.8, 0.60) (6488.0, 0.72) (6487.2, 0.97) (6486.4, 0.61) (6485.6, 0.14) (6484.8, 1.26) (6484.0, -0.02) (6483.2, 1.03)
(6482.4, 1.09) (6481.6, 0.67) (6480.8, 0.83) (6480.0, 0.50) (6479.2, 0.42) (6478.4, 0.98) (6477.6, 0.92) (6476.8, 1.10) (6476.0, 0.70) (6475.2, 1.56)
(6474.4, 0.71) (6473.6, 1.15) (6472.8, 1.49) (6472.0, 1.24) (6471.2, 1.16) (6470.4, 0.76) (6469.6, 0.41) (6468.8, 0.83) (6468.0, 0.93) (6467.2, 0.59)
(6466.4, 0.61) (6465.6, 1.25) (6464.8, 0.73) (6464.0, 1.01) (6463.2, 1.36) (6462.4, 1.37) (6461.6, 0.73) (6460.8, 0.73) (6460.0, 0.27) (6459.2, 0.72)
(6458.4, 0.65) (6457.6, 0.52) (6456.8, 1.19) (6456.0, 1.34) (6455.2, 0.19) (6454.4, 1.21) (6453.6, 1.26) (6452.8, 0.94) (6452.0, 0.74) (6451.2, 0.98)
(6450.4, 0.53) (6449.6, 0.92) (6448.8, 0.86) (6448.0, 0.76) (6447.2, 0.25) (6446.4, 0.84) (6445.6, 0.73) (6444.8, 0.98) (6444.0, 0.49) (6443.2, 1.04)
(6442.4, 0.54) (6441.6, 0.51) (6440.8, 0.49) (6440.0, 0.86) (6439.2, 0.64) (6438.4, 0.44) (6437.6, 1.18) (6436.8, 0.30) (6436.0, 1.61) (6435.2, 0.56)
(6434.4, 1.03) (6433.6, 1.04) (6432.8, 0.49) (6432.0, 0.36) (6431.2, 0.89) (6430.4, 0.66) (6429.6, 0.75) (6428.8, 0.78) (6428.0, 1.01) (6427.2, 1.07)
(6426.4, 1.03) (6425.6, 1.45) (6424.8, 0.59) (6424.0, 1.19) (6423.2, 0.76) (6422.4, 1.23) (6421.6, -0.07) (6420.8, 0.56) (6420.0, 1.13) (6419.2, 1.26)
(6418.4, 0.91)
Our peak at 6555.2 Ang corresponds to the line [O III]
